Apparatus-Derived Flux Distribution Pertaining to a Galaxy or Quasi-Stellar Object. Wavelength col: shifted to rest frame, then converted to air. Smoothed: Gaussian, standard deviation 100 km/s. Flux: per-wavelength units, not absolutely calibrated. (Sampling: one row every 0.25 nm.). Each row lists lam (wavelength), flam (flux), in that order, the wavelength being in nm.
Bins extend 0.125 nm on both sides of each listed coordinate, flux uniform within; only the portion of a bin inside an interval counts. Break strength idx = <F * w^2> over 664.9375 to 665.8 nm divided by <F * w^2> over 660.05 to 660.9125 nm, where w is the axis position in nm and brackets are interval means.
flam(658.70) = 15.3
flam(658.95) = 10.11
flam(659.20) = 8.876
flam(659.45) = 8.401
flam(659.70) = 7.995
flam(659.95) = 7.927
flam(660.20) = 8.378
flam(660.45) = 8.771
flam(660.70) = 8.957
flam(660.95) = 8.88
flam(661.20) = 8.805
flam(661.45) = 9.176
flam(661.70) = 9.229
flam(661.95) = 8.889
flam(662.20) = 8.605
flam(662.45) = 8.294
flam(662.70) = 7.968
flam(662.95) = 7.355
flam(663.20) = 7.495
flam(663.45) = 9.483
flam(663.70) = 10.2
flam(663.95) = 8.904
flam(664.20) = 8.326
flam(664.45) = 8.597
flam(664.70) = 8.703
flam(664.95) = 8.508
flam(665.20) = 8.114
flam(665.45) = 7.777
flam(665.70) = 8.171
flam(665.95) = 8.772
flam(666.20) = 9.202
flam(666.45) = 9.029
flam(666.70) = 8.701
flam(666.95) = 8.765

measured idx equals 0.94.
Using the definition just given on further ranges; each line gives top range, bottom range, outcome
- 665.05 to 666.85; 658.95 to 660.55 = 1.02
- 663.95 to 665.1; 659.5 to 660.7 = 1.04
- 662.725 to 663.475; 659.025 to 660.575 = 0.95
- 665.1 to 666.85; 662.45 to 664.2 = 1.01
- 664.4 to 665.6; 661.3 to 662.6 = 0.95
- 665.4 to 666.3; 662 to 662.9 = 1.04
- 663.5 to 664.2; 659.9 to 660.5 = 1.13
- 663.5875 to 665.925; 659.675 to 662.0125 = 1.00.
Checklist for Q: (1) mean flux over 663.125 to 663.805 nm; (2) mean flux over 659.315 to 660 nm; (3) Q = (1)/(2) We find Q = 1.12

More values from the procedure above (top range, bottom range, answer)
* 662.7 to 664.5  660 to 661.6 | 0.98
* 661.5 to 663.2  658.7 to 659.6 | 0.84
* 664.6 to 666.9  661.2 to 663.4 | 1.01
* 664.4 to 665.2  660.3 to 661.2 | 0.96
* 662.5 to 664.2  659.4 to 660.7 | 1.02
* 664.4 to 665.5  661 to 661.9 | 0.92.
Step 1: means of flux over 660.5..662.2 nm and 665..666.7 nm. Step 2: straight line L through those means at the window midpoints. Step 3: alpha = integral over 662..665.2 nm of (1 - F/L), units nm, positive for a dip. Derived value 0.08 nm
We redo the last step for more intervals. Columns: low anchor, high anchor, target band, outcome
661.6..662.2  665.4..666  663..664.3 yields -0.03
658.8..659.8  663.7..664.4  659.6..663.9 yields 0.16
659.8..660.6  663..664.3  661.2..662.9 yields -0.01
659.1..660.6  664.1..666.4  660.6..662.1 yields -0.10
